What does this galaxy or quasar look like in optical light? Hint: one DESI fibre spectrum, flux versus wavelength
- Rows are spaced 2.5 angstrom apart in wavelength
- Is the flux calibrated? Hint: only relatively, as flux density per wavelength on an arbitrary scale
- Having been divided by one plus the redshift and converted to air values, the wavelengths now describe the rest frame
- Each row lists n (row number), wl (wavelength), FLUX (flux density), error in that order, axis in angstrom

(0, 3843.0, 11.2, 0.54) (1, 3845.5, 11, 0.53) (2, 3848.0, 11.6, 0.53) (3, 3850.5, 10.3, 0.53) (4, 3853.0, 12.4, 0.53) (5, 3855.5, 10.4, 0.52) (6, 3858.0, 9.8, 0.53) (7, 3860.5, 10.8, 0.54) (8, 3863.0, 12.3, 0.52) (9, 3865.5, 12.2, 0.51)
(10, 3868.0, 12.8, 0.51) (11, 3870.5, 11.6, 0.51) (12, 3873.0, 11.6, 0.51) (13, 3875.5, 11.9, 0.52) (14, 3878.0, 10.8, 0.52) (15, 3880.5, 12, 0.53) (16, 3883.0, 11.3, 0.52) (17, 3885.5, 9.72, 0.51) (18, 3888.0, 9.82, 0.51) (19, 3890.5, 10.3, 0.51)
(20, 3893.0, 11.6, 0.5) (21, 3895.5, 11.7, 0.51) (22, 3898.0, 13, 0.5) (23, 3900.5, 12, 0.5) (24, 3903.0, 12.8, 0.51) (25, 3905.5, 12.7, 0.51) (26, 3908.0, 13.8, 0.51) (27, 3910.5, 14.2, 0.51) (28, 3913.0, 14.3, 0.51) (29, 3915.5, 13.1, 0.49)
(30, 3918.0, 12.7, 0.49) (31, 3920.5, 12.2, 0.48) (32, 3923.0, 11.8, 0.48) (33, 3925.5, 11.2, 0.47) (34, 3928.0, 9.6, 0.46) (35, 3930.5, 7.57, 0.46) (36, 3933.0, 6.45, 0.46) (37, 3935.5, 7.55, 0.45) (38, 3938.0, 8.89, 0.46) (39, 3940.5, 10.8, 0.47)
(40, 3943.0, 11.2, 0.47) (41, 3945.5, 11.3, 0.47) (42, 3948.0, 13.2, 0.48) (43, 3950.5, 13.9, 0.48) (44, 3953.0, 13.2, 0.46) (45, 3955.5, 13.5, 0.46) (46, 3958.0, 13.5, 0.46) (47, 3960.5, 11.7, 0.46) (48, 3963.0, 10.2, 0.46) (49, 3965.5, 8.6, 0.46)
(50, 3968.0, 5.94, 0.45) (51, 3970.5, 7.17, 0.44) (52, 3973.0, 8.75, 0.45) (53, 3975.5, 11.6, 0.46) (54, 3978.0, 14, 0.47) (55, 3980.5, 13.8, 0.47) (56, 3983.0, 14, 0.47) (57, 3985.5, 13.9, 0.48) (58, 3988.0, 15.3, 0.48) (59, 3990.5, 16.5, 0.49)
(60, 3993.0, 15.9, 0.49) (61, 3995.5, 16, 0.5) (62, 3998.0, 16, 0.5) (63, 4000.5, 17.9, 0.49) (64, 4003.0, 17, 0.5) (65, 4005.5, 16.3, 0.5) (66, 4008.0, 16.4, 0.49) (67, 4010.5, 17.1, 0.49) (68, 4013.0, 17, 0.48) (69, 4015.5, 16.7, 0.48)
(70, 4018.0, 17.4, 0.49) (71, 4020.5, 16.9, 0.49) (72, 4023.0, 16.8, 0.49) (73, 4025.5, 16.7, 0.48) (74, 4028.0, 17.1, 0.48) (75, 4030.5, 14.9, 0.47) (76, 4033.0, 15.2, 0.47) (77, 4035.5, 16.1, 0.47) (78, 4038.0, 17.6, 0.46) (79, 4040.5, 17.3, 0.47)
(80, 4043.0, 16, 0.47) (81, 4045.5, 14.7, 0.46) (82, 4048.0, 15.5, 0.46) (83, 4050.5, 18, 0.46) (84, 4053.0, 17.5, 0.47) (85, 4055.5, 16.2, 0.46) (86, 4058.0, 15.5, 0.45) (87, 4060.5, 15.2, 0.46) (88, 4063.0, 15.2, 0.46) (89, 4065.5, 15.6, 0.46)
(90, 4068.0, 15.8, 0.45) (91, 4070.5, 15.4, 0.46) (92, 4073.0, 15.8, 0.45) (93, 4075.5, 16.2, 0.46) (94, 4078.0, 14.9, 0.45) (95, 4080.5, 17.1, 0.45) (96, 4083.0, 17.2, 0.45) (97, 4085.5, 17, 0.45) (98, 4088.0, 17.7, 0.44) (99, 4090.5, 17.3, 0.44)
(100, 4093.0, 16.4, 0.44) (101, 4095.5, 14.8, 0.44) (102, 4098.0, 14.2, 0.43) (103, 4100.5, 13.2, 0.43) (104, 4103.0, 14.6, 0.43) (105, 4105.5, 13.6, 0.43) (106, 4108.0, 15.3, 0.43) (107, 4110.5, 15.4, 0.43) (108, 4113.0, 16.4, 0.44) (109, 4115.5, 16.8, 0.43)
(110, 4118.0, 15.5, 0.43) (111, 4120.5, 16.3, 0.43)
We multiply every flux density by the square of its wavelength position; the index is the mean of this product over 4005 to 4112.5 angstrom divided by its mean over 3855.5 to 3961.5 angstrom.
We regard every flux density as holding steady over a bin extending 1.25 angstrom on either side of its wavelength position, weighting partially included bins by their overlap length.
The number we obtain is 1.5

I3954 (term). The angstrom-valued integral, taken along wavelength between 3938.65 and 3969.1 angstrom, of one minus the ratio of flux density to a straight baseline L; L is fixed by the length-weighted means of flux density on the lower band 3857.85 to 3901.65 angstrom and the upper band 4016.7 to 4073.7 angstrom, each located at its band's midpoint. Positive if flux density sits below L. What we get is 4.83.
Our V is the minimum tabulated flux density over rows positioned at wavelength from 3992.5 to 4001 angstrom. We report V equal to 15.9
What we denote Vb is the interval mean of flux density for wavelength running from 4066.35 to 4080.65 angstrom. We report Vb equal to 15.8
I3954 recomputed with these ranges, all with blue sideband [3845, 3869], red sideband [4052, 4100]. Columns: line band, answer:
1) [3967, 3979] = 3.8 angstrom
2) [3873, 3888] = 1.0 angstrom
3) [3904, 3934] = 2.3 angstrom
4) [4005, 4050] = -4.5 angstrom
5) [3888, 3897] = 0.8 angstrom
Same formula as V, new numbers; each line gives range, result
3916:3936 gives 6.45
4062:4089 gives 14.9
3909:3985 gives 5.94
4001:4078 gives 14.7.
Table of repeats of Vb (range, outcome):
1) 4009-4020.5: 17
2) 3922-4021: 12.9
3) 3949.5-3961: 13.2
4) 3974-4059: 16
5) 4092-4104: 14.6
